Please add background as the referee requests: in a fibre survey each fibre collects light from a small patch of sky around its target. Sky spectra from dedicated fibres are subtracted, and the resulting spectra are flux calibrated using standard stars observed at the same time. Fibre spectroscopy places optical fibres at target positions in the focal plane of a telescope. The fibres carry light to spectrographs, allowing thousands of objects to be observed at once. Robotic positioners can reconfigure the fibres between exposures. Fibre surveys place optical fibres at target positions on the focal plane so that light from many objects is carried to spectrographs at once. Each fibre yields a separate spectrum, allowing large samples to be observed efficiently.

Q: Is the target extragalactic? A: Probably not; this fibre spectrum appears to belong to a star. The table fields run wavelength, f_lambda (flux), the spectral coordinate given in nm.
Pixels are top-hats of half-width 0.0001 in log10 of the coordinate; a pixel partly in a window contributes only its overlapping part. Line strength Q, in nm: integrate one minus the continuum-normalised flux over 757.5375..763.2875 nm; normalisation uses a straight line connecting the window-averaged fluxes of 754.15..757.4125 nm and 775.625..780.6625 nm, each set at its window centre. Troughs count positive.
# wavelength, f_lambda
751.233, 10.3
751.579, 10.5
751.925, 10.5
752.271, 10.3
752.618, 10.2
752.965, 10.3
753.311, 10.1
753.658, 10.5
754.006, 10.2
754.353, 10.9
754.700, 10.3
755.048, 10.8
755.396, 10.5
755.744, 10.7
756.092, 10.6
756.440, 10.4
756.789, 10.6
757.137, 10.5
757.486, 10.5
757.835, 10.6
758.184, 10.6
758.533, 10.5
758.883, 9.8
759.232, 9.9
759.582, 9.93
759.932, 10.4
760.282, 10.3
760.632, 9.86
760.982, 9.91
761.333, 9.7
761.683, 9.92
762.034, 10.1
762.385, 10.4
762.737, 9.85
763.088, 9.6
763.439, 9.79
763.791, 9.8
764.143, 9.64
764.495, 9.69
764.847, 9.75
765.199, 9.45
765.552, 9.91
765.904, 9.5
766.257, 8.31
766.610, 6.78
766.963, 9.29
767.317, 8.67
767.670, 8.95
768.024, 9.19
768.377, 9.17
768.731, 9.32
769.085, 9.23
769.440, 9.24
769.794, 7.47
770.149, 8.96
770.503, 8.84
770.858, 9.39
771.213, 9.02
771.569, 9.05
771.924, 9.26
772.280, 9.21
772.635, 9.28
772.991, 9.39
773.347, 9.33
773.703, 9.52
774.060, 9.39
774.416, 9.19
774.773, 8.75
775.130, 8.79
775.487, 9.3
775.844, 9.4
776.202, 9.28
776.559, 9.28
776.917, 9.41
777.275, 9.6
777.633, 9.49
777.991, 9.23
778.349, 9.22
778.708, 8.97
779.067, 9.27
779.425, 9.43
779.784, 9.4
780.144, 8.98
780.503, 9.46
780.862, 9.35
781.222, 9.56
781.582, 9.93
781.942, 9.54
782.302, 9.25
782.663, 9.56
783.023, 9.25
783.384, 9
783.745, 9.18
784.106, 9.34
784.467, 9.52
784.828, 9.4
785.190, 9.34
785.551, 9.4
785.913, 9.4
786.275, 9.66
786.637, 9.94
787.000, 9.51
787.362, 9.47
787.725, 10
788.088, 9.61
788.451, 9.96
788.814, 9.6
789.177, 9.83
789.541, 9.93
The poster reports 0.13 nm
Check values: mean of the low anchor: 10.6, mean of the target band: 10.1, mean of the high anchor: 9.31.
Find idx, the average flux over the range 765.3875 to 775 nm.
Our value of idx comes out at 9.02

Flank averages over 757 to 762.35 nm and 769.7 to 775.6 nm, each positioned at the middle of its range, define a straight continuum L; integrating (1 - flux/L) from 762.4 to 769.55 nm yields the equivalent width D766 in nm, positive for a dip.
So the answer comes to 0.271 nm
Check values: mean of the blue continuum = 10.2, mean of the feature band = 9.28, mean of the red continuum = 9.09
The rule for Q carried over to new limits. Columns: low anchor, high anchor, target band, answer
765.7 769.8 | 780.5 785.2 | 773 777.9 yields -0.09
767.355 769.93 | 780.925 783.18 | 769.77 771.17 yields 0.03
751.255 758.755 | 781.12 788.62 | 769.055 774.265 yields 0.44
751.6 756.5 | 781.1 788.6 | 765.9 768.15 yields 0.33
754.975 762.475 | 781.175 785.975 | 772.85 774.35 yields 0.06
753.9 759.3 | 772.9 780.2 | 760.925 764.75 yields 0.09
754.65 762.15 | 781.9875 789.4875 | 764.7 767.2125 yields 0.27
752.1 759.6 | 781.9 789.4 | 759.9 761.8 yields 0.05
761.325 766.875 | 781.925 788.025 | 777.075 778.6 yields 0.02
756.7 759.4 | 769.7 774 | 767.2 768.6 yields 0.07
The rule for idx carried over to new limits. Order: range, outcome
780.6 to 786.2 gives 9.41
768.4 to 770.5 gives 8.87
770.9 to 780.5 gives 9.25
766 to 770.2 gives 8.72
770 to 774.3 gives 9.22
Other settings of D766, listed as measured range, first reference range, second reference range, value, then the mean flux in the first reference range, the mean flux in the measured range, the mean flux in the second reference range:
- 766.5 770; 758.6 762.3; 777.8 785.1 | 0.35 nm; 10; 8.77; 9.34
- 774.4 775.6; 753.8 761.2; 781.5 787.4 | 0.10 nm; 10.4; 8.96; 9.44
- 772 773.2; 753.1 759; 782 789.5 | 0.08 nm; 10.5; 9.29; 9.52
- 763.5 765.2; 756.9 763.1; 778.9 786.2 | 0.05 nm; 10.2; 9.7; 9.38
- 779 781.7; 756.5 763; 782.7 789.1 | 0.07 nm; 10.2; 9.42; 9.51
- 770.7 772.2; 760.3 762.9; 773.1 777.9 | 0.05 nm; 9.98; 9.17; 9.29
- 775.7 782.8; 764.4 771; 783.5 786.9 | -0.06 nm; 9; 9.38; 9.46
